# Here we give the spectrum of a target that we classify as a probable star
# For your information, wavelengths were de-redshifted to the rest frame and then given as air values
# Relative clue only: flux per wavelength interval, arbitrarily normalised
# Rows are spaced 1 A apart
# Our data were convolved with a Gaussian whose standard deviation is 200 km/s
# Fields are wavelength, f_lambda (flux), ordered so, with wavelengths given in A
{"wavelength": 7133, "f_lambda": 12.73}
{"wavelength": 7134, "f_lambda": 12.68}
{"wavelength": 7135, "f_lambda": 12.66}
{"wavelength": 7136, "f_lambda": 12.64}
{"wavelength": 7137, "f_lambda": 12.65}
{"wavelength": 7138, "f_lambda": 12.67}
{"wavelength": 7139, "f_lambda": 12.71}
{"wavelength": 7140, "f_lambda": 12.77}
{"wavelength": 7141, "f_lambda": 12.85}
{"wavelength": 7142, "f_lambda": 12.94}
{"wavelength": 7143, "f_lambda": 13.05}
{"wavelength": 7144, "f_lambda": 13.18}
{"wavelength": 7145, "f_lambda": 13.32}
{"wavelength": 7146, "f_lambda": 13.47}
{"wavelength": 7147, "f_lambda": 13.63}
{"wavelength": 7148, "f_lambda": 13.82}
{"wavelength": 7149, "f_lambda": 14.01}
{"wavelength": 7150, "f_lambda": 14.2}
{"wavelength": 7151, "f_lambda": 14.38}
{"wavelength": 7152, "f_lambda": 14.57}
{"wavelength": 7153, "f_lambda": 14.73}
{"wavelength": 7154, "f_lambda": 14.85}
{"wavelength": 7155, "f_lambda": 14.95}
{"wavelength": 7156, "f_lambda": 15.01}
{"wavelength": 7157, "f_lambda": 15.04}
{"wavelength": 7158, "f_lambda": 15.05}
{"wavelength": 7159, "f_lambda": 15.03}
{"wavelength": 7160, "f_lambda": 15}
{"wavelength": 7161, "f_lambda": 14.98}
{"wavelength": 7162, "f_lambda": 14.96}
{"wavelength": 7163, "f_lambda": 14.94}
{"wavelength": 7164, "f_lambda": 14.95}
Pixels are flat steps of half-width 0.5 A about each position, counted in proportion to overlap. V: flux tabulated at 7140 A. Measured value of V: 12.77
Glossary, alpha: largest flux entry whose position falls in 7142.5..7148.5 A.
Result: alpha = 13.82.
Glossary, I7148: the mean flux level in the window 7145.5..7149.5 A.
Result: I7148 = 13.7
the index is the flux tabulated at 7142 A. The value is 12.94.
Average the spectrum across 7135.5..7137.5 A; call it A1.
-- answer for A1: 12.6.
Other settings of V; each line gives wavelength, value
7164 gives 14.95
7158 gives 15.05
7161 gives 14.98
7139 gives 12.71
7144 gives 13.18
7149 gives 14.01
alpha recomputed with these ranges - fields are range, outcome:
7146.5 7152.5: 14.57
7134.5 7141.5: 12.85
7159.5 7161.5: 15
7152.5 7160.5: 15.05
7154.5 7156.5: 15.01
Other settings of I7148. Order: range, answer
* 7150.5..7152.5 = 14.5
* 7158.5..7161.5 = 15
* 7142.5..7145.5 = 13.2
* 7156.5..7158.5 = 15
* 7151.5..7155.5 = 14.8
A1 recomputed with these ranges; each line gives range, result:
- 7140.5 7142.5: 12.9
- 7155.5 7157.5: 15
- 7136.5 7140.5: 12.7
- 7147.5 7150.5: 14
